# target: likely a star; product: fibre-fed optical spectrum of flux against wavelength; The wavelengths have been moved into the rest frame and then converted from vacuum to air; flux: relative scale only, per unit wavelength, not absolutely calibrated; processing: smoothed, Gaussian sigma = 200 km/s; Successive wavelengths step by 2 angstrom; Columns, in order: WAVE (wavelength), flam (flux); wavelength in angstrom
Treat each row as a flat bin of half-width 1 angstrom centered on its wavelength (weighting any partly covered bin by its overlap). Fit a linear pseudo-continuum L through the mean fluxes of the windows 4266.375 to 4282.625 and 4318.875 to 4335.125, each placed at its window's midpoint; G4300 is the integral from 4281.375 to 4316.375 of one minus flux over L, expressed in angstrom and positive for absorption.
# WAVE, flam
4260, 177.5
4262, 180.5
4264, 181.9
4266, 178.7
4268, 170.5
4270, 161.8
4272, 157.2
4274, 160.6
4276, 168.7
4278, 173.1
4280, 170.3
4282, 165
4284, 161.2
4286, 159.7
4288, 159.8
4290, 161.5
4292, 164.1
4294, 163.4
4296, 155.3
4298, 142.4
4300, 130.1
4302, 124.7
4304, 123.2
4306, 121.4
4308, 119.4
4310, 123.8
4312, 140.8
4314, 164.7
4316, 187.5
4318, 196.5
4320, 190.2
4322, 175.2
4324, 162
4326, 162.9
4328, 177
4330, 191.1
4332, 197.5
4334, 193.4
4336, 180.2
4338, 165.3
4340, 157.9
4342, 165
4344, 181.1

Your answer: 5.2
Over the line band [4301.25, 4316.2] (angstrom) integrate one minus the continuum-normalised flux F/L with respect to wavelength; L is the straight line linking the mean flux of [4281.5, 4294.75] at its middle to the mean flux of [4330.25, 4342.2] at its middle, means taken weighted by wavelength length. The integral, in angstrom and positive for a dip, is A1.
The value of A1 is 2.9 angstrom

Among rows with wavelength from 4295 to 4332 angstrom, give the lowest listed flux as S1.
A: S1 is 119.4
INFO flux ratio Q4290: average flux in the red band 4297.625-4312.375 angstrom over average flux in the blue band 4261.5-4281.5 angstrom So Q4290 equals 0.7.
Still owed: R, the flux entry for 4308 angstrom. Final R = 119.4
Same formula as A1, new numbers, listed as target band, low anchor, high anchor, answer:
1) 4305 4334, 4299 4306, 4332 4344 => -3.12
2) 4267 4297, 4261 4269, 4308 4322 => 1.70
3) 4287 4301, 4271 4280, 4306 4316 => -0.10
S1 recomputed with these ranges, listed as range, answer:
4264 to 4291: 157.2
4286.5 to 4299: 142.4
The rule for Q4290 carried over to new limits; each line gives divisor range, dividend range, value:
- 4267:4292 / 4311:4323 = 1.07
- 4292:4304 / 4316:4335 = 1.28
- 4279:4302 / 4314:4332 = 1.16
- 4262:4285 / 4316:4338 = 1.08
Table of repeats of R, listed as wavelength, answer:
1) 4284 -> 161.2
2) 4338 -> 165.3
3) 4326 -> 162.9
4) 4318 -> 196.5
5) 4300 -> 130.1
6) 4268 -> 170.5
